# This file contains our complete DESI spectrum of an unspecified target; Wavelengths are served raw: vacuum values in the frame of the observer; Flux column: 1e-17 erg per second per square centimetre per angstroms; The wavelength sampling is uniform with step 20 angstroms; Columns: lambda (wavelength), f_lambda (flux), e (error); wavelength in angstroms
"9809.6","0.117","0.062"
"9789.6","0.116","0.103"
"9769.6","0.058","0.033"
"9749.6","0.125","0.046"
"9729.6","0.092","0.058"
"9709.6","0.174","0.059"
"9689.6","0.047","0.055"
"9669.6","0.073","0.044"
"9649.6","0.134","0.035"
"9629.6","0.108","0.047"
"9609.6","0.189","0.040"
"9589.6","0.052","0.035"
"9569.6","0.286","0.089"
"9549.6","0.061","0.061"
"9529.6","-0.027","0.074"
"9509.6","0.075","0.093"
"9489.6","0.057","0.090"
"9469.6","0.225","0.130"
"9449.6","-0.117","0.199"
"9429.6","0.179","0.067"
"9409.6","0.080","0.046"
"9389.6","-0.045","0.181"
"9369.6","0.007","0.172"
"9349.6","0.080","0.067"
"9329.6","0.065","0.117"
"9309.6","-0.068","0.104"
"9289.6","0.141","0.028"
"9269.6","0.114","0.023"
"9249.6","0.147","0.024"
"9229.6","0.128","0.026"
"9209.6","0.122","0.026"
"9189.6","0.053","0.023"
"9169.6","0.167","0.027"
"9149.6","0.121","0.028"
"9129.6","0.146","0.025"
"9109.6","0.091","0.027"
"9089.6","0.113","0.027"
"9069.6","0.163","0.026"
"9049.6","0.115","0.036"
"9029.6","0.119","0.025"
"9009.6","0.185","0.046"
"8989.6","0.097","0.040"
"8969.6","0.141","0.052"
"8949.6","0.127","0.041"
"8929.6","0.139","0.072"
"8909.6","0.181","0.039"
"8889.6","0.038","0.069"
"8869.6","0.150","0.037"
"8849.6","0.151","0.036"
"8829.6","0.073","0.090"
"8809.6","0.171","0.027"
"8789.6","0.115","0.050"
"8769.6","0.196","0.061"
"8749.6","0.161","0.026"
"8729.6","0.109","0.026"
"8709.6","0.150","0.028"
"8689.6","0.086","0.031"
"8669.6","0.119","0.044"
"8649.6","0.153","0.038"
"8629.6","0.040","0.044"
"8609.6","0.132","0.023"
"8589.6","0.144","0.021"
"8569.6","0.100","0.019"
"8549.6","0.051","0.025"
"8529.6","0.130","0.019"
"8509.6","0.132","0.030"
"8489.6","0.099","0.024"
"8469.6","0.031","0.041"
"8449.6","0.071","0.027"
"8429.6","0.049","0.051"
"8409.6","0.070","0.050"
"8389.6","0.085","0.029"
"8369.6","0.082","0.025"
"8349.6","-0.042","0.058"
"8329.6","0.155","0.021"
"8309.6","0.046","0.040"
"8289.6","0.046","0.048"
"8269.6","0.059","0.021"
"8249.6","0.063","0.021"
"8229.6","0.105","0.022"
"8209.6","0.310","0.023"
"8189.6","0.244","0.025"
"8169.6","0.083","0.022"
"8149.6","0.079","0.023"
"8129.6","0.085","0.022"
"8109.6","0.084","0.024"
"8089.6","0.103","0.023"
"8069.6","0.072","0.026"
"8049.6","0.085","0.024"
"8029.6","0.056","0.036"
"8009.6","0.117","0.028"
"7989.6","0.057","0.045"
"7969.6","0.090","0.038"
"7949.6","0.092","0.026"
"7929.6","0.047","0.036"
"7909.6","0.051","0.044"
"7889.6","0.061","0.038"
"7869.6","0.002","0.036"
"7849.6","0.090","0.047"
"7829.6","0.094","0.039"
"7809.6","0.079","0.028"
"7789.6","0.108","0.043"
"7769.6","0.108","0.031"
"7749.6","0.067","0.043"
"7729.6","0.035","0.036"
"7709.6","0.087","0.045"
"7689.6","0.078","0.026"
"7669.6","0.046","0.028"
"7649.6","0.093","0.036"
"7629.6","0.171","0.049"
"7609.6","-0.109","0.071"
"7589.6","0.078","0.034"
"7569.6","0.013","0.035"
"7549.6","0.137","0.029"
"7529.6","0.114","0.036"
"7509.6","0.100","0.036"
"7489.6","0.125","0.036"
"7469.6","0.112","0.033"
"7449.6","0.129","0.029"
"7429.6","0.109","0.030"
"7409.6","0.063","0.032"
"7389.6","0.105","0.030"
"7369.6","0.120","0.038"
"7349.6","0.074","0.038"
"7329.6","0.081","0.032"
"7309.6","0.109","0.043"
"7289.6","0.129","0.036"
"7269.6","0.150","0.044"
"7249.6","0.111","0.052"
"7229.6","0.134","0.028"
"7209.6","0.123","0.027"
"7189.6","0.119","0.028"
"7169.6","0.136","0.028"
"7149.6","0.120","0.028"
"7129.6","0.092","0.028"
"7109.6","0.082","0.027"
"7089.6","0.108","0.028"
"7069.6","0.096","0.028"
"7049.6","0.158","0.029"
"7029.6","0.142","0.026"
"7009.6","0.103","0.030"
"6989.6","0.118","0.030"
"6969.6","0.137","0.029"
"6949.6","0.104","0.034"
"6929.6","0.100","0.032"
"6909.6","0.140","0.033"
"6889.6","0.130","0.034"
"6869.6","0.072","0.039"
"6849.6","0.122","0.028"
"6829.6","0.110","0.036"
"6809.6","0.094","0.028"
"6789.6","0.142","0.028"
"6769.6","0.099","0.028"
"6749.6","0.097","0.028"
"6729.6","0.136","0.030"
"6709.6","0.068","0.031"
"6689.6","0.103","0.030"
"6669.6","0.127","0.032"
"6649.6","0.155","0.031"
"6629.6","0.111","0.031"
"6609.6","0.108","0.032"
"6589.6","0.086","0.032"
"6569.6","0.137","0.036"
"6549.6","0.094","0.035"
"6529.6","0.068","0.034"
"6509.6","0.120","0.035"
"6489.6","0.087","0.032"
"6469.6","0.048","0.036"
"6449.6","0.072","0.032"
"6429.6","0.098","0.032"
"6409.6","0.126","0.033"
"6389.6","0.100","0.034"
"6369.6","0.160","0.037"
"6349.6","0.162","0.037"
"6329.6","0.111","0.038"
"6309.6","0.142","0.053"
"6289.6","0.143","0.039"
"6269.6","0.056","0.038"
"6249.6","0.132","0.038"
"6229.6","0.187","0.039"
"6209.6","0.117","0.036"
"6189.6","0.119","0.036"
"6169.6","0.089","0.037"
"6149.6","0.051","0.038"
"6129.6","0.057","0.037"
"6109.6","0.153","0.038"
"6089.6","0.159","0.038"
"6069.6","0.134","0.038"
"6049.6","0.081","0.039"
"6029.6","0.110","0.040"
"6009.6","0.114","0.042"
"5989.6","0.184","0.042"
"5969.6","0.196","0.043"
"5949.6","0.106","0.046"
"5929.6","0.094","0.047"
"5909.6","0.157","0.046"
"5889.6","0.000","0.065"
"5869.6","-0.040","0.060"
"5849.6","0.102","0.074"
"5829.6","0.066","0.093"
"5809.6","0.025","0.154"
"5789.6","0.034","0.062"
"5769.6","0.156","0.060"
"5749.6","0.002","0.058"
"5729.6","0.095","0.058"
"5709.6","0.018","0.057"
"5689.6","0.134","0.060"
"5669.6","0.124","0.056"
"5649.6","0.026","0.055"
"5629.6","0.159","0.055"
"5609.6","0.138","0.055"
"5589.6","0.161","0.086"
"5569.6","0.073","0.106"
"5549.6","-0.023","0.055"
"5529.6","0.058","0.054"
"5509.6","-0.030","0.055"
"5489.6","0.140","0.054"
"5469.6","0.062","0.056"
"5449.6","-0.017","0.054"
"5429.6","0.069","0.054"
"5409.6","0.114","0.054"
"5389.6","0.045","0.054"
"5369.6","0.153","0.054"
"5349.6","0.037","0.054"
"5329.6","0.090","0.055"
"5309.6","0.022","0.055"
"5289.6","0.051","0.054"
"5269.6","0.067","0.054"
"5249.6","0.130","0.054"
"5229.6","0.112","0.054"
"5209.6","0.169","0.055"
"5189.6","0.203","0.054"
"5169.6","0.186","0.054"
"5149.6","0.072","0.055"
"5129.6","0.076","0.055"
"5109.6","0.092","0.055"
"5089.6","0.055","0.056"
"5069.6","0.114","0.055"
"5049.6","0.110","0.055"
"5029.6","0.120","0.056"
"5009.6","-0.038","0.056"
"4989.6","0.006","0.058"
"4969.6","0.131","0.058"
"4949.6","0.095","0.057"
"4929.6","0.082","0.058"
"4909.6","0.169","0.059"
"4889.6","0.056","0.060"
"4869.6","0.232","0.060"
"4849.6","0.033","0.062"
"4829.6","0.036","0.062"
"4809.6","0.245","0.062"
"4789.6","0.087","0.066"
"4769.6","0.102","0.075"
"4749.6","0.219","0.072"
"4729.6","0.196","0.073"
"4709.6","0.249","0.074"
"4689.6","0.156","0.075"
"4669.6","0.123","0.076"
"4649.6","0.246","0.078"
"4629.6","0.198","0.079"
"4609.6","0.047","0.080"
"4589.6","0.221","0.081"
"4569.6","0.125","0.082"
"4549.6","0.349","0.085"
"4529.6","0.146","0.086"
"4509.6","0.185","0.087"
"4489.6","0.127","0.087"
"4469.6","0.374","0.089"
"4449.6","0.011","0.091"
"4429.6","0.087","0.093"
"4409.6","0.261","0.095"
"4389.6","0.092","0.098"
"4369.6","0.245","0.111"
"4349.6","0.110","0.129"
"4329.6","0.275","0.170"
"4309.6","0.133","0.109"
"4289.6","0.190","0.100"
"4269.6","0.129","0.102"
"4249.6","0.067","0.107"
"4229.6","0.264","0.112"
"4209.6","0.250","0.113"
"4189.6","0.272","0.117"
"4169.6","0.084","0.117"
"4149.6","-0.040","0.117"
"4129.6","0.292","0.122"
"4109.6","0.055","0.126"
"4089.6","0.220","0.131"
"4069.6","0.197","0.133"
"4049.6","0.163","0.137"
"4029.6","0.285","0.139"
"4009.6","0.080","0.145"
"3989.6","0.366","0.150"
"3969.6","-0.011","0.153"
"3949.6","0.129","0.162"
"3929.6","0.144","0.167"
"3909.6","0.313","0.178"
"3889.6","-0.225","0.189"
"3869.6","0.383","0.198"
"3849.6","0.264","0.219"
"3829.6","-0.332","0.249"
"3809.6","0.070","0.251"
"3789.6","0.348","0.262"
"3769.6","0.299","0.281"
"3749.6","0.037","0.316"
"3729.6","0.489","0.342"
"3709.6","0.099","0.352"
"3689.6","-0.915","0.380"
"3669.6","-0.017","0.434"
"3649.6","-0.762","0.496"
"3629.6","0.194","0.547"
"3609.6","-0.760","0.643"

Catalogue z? 1.20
